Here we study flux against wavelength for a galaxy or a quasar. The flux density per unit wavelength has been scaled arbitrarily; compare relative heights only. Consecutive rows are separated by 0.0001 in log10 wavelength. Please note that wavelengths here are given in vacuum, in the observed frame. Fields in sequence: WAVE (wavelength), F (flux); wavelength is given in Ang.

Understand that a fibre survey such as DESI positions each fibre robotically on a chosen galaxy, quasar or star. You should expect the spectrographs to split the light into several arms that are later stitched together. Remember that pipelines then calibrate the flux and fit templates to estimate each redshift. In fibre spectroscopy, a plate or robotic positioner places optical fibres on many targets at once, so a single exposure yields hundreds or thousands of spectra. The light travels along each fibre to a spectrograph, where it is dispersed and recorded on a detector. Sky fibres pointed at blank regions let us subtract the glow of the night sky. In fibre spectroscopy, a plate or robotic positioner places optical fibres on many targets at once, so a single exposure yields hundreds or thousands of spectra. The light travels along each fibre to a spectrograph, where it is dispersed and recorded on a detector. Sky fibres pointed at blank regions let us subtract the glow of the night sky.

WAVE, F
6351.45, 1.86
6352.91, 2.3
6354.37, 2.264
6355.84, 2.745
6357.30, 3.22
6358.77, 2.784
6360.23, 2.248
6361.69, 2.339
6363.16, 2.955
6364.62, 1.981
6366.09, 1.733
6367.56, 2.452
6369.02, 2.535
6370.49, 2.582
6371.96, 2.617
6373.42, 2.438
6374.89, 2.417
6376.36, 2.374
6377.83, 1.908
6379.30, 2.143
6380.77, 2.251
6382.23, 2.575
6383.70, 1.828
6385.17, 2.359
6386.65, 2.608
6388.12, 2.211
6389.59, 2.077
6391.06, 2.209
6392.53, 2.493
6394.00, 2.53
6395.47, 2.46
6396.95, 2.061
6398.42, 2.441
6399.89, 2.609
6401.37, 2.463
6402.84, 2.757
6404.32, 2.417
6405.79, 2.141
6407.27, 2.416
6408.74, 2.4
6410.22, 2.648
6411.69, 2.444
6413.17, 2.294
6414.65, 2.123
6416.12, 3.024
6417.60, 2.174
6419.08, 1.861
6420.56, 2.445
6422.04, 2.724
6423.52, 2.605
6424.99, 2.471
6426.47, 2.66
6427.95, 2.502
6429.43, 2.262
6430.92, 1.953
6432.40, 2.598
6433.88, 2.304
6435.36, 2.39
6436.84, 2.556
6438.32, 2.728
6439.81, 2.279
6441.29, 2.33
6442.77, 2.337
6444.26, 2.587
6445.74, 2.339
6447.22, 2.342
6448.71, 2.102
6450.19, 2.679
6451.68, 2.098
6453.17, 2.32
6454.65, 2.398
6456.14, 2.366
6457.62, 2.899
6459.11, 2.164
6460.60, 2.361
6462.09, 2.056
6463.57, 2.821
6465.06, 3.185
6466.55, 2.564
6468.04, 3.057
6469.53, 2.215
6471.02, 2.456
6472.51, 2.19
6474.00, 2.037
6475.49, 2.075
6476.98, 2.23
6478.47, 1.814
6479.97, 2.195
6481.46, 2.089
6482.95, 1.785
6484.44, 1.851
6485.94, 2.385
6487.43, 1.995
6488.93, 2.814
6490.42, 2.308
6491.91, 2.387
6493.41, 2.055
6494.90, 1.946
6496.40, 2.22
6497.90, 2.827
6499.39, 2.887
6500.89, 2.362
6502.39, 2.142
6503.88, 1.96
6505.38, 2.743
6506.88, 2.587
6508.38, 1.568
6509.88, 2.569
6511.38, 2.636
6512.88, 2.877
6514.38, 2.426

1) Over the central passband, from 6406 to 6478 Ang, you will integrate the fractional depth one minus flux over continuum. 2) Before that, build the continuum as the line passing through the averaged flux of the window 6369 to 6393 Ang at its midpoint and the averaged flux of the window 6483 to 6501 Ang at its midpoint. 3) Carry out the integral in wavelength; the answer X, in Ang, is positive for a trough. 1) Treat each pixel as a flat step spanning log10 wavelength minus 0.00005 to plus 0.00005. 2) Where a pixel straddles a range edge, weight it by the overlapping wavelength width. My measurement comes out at -3.0 Ang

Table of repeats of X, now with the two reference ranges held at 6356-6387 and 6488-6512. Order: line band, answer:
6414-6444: -0.4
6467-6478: 0.3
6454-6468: -1.1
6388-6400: 0.3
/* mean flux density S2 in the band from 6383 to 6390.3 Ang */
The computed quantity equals 2.22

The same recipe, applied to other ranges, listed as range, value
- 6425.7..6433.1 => 2.39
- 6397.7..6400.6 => 2.53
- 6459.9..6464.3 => 2.42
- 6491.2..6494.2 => 2.21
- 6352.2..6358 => 2.63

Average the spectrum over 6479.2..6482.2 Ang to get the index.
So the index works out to 2.14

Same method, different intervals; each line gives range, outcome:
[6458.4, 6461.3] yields 2.26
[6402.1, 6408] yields 2.43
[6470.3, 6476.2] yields 2.19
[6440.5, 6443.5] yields 2.34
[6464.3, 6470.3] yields 2.75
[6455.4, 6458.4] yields 2.63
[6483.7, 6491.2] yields 2.27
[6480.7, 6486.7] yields 2.03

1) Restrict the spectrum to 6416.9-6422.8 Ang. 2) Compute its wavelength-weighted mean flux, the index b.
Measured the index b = 2.3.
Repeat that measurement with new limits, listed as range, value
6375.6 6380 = 2.14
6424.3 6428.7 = 2.54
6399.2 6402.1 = 2.53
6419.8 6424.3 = 2.59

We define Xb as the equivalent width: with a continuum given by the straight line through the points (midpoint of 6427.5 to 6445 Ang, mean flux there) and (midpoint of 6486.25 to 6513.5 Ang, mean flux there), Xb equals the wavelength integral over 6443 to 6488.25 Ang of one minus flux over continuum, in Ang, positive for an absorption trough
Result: 1.3 Ang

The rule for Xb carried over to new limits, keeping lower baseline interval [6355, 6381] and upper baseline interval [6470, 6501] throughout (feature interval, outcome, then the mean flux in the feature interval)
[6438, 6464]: -1.1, 2.39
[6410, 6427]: -0.7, 2.45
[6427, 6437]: -0.2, 2.36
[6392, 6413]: -0.6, 2.44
